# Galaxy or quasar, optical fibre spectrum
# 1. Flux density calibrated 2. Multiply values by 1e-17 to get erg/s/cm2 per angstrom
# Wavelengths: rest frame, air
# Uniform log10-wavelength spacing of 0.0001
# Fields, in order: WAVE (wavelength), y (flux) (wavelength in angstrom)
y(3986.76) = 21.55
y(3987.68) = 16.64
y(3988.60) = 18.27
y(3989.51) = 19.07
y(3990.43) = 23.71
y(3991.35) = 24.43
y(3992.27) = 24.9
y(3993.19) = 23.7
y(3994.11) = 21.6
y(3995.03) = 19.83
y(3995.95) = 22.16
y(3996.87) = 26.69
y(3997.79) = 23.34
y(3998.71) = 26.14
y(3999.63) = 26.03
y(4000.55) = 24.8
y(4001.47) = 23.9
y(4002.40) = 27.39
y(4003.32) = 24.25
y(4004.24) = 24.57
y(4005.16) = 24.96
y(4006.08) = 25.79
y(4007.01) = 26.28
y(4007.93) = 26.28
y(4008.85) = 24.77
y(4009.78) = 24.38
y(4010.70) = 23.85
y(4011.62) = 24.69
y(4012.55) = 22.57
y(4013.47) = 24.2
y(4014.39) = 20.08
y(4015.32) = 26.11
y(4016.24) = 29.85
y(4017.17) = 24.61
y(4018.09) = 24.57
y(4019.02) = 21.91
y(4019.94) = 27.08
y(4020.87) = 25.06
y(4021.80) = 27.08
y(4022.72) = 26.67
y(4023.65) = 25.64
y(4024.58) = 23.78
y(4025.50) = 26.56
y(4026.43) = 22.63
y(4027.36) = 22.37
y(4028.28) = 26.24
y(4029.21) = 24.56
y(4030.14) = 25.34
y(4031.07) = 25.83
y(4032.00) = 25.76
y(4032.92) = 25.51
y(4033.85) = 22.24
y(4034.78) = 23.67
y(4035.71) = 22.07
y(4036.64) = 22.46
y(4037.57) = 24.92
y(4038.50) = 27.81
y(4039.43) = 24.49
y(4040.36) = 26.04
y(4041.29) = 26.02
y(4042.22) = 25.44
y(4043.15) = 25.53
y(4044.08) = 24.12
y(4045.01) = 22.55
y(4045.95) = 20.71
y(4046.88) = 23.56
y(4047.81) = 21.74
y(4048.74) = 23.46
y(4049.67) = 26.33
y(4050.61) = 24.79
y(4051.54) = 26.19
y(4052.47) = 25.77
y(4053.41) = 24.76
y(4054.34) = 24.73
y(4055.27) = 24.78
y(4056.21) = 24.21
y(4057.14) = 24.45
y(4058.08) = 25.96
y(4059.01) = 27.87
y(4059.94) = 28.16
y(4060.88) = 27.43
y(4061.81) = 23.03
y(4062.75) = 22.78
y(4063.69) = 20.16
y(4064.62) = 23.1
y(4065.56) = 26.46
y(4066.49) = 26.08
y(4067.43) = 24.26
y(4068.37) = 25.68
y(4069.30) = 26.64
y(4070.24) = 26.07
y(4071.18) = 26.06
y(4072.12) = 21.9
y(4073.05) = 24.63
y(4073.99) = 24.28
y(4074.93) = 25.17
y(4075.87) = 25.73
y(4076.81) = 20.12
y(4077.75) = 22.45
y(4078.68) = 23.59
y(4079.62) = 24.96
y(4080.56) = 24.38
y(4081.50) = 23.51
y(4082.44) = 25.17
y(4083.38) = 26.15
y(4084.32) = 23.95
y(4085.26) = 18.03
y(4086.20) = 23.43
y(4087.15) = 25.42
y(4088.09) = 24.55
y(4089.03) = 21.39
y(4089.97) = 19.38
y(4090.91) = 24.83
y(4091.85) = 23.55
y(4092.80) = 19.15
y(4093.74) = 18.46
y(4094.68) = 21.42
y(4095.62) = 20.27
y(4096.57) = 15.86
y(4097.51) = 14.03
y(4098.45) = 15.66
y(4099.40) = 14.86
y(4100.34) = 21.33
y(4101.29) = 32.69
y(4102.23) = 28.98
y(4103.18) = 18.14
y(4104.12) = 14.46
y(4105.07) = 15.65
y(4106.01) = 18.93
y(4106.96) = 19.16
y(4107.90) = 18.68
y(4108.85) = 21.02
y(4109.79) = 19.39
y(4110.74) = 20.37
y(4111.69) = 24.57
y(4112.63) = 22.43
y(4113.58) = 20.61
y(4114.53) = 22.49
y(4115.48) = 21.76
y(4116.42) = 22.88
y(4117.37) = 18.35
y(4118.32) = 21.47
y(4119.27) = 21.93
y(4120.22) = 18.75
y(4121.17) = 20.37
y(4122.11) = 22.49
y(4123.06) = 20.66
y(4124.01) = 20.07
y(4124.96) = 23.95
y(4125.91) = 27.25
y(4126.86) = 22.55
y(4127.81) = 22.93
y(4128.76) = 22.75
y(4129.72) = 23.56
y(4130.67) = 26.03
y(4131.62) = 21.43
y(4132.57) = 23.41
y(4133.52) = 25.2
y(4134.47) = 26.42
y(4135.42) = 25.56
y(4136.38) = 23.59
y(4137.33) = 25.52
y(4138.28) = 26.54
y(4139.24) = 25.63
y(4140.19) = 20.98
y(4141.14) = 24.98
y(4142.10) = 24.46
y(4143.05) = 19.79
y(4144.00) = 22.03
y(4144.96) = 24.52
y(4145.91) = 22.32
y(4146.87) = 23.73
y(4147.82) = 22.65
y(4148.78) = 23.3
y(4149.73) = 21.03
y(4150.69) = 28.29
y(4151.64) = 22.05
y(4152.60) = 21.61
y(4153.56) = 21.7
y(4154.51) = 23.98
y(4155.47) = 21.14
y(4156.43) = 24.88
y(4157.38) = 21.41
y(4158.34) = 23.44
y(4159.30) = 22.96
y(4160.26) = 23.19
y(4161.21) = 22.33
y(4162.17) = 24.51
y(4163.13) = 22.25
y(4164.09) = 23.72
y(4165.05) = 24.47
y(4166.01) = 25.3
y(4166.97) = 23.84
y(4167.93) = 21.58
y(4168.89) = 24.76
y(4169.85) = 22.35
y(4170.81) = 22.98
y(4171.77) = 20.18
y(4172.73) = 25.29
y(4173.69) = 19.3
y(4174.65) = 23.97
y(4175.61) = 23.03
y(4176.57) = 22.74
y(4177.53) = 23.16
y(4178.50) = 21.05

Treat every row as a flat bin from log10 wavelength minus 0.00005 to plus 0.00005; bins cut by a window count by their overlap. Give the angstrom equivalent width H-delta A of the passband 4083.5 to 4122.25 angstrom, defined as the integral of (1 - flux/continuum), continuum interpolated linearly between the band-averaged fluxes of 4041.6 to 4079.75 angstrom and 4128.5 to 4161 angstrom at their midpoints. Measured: 5.2 angstrom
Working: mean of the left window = 24.5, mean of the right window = 23.5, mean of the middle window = 20.8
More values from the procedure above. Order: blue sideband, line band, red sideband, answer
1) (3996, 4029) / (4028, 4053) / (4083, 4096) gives -0.6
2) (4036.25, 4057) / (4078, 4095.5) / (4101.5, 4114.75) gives -0.7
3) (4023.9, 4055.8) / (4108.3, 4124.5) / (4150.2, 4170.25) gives 1.8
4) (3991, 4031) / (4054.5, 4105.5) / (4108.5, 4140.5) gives 1.2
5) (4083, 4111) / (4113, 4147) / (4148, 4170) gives -1.5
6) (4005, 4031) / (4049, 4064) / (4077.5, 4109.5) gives -1.3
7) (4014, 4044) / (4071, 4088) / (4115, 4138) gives 0.1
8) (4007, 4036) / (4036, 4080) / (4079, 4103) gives -2.5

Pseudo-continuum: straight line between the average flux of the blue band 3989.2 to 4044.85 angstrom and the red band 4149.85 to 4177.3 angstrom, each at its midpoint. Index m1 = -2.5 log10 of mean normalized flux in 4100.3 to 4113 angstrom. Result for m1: 0.12 mag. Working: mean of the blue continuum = 24.6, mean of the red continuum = 23.1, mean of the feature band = 21.1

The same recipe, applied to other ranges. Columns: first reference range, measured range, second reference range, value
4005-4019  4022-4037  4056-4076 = 0.014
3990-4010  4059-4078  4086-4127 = -0.110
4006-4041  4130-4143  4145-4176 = -0.048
